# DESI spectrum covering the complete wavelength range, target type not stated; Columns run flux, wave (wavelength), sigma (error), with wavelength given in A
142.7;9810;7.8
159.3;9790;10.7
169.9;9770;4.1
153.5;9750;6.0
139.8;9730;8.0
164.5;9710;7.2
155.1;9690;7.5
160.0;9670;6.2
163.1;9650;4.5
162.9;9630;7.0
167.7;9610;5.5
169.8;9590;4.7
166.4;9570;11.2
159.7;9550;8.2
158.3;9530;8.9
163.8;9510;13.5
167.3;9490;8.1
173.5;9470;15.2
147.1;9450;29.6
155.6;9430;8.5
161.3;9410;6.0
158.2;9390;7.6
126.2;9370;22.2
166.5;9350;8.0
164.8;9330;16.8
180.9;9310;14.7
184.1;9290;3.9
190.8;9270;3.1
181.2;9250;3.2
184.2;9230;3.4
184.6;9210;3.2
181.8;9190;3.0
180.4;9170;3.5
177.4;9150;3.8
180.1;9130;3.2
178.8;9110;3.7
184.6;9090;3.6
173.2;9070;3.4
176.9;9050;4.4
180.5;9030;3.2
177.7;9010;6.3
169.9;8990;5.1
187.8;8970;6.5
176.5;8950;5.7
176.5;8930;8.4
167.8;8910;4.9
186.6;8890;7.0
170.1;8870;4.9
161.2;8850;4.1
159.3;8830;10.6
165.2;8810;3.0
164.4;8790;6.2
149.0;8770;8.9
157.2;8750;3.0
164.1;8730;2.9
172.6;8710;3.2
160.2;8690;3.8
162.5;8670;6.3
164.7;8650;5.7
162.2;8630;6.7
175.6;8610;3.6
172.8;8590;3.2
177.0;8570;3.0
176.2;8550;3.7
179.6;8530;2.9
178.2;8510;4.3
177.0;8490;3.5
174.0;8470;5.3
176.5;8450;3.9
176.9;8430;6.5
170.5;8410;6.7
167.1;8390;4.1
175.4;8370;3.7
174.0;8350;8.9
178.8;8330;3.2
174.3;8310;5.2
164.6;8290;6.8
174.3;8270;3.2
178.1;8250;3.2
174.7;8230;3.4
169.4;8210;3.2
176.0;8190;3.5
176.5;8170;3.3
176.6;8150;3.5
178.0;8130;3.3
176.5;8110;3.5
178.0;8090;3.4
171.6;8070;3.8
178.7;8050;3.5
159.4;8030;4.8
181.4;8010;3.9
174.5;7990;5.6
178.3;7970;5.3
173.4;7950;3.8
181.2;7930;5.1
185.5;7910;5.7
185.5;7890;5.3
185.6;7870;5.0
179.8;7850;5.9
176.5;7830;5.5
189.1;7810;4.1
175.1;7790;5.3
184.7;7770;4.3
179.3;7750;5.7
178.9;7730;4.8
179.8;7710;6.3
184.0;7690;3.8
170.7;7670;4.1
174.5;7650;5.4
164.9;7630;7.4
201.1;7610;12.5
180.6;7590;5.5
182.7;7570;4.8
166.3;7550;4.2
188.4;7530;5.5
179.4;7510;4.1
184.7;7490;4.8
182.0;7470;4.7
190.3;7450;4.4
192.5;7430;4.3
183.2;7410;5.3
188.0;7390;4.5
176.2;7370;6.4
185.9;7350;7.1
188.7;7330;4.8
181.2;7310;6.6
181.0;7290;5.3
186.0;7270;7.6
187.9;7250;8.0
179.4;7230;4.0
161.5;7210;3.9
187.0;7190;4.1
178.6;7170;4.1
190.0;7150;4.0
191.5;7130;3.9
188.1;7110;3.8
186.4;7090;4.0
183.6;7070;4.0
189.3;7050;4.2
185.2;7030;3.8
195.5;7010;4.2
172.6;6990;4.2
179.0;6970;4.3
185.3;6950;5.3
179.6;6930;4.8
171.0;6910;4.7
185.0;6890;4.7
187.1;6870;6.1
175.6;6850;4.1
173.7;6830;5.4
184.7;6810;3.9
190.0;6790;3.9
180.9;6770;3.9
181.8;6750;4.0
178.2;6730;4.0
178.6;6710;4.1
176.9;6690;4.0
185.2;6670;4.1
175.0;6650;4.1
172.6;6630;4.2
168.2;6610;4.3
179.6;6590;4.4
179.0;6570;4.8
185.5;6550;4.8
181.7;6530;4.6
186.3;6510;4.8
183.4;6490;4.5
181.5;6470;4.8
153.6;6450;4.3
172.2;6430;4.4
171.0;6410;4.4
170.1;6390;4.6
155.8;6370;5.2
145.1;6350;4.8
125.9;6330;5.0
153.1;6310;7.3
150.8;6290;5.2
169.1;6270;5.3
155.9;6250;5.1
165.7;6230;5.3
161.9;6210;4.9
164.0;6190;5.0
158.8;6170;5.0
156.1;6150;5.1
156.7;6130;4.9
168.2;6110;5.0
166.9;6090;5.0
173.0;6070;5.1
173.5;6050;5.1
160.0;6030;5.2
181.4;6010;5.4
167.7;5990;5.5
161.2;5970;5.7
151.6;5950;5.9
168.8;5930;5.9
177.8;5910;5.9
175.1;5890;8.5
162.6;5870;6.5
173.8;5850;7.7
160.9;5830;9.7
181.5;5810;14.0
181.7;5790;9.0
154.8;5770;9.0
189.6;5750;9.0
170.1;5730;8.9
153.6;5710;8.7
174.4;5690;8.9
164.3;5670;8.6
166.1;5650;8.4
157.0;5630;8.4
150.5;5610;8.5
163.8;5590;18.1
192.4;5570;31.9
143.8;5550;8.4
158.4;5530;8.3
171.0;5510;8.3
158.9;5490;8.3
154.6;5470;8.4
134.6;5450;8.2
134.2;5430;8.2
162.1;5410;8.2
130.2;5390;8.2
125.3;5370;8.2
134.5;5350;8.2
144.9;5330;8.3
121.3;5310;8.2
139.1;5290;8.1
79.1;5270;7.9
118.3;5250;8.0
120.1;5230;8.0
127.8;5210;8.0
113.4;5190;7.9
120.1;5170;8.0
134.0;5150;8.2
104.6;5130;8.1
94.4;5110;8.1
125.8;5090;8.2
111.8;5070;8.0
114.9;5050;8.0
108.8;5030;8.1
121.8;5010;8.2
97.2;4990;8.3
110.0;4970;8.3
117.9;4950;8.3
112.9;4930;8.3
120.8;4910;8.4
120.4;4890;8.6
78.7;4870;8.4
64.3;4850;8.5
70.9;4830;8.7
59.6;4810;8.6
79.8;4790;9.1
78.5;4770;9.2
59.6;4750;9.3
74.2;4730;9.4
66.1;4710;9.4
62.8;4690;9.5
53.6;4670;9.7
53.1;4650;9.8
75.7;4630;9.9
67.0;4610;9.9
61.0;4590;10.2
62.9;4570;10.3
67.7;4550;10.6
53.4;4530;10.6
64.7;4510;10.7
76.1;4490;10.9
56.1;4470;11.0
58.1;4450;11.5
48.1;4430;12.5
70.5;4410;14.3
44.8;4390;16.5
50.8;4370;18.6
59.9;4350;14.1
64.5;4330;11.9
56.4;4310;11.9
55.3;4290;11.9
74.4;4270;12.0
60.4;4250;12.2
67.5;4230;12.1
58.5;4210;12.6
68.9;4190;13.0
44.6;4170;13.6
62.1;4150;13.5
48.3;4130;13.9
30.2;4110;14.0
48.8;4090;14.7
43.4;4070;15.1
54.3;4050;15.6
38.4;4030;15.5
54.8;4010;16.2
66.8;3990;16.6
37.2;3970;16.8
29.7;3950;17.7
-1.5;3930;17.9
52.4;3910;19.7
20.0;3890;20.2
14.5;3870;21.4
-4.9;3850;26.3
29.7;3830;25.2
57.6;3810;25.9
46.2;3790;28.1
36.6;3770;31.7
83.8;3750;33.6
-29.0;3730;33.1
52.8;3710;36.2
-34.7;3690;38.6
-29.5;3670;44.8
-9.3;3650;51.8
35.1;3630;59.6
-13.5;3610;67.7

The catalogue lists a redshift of 0.224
